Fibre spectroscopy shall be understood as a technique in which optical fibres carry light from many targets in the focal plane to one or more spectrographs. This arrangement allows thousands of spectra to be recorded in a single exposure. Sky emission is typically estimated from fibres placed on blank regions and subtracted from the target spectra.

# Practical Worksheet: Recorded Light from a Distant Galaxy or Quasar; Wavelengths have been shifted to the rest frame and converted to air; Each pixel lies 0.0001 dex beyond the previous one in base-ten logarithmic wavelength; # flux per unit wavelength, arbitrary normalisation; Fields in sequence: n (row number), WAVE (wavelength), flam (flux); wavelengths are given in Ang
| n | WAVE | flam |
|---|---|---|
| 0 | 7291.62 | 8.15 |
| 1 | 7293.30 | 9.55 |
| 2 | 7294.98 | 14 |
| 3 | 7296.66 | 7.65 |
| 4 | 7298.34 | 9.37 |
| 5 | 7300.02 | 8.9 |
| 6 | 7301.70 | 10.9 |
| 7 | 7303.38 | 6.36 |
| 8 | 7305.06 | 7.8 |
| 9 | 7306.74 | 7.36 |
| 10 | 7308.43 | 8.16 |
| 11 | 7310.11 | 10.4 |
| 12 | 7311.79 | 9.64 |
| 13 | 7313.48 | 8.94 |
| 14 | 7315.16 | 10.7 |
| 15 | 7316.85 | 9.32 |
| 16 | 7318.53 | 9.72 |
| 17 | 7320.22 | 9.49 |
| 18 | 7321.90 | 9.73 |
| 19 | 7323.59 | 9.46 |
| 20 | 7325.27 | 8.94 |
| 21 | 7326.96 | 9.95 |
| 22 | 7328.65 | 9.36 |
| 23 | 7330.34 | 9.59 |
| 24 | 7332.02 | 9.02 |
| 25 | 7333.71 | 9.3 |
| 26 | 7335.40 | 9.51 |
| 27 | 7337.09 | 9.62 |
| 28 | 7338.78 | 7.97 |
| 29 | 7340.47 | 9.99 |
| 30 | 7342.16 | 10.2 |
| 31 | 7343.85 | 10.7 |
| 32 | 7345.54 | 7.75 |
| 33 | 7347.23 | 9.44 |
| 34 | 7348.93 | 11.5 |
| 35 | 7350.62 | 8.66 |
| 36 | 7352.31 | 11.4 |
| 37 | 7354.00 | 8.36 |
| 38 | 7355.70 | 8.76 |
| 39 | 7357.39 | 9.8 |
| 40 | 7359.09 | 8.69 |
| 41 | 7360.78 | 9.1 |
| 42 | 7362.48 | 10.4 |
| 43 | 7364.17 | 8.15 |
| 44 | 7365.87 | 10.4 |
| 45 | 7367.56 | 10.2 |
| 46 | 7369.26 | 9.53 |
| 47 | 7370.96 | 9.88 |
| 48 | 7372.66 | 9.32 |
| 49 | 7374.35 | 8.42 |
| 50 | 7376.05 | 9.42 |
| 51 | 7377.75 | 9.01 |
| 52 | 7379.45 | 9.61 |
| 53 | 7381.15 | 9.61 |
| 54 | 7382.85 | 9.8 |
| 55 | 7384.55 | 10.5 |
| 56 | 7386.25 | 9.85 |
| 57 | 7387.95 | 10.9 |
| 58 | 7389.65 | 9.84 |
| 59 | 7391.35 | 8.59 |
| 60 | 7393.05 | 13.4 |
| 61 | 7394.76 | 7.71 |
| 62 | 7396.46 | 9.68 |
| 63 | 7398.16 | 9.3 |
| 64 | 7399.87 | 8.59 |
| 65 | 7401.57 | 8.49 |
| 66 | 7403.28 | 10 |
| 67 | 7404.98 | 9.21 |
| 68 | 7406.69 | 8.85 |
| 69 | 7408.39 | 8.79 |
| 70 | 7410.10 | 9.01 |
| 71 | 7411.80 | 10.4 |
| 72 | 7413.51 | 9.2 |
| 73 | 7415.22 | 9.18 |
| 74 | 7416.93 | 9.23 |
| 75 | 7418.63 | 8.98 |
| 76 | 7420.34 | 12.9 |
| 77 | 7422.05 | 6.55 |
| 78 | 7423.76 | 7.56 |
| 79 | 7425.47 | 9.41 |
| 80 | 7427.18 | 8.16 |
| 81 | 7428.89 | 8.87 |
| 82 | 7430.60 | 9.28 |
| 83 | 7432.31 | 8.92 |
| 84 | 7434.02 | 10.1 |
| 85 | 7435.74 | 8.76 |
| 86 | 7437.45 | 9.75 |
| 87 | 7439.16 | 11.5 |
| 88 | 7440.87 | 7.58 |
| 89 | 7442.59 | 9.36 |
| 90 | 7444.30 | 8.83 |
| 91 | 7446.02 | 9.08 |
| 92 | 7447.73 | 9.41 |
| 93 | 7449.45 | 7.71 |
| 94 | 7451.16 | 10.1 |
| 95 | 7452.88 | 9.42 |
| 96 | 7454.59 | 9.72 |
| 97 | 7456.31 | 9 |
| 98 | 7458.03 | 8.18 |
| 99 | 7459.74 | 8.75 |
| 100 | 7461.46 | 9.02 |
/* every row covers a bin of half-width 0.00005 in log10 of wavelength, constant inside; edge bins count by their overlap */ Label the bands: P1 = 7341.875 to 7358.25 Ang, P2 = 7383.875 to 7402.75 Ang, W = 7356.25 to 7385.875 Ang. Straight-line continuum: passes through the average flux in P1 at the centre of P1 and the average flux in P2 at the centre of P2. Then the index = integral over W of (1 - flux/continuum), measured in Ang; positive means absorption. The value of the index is 0.5 Ang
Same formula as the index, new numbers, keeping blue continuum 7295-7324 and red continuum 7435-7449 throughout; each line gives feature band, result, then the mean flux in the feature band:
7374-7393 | -1.2 Ang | 9.79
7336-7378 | -1.2 Ang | 9.47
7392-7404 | -0.5 Ang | 9.57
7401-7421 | -0.6 Ang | 9.5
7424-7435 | 0.2 Ang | 9.03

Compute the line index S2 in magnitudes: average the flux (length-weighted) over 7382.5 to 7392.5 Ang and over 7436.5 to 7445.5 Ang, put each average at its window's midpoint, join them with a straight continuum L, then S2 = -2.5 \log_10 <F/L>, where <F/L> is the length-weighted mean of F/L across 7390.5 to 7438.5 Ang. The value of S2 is 0.05 mag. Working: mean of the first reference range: 10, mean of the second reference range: 9.38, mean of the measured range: 9.25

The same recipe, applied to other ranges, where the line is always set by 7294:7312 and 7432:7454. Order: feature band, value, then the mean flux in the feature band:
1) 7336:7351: -0.04 mag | 9.56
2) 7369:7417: -0.03 mag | 9.5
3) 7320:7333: -0.03 mag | 9.44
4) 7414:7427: 0.02 mag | 9.07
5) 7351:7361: -0.02 mag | 9.34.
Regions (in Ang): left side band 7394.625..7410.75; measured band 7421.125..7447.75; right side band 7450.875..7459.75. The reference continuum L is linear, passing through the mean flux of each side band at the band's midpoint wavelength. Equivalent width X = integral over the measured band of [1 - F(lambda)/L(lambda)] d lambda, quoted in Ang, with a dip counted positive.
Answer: 0.5 Ang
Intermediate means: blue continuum 9.02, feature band 8.94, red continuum 9.18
